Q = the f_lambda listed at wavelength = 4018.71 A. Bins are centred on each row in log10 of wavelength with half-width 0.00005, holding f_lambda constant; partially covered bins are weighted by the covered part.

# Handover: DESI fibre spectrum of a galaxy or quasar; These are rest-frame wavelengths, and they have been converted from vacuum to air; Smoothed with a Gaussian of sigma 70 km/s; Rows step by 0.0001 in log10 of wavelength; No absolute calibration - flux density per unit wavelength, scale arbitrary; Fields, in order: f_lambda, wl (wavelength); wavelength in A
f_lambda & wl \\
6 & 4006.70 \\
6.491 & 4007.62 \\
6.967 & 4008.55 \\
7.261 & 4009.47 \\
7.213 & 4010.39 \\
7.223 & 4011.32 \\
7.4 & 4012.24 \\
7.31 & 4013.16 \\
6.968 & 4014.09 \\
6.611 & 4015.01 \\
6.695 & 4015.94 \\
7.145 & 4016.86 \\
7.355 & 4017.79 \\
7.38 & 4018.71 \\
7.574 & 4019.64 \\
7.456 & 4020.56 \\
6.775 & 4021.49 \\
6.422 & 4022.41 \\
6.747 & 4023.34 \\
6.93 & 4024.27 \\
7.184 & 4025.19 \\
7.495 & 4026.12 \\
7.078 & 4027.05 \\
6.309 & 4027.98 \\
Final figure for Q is 7.38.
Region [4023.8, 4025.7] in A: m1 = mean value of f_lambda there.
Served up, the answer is 7.07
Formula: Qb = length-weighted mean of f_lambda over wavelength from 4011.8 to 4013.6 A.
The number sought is 7.37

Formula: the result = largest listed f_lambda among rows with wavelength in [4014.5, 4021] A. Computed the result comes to 7.574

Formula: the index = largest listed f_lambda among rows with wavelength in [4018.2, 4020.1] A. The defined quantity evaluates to 7.574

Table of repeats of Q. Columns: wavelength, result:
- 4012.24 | 7.4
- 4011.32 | 7.223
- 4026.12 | 7.495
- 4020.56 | 7.456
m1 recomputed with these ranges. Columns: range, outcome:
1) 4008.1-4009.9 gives 7.12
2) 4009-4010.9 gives 7.23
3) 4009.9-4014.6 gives 7.22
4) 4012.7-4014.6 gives 7.13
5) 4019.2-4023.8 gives 7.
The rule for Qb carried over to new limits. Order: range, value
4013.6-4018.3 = 6.96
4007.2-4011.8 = 7.03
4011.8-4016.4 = 6.99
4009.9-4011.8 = 7.22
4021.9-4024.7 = 6.7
